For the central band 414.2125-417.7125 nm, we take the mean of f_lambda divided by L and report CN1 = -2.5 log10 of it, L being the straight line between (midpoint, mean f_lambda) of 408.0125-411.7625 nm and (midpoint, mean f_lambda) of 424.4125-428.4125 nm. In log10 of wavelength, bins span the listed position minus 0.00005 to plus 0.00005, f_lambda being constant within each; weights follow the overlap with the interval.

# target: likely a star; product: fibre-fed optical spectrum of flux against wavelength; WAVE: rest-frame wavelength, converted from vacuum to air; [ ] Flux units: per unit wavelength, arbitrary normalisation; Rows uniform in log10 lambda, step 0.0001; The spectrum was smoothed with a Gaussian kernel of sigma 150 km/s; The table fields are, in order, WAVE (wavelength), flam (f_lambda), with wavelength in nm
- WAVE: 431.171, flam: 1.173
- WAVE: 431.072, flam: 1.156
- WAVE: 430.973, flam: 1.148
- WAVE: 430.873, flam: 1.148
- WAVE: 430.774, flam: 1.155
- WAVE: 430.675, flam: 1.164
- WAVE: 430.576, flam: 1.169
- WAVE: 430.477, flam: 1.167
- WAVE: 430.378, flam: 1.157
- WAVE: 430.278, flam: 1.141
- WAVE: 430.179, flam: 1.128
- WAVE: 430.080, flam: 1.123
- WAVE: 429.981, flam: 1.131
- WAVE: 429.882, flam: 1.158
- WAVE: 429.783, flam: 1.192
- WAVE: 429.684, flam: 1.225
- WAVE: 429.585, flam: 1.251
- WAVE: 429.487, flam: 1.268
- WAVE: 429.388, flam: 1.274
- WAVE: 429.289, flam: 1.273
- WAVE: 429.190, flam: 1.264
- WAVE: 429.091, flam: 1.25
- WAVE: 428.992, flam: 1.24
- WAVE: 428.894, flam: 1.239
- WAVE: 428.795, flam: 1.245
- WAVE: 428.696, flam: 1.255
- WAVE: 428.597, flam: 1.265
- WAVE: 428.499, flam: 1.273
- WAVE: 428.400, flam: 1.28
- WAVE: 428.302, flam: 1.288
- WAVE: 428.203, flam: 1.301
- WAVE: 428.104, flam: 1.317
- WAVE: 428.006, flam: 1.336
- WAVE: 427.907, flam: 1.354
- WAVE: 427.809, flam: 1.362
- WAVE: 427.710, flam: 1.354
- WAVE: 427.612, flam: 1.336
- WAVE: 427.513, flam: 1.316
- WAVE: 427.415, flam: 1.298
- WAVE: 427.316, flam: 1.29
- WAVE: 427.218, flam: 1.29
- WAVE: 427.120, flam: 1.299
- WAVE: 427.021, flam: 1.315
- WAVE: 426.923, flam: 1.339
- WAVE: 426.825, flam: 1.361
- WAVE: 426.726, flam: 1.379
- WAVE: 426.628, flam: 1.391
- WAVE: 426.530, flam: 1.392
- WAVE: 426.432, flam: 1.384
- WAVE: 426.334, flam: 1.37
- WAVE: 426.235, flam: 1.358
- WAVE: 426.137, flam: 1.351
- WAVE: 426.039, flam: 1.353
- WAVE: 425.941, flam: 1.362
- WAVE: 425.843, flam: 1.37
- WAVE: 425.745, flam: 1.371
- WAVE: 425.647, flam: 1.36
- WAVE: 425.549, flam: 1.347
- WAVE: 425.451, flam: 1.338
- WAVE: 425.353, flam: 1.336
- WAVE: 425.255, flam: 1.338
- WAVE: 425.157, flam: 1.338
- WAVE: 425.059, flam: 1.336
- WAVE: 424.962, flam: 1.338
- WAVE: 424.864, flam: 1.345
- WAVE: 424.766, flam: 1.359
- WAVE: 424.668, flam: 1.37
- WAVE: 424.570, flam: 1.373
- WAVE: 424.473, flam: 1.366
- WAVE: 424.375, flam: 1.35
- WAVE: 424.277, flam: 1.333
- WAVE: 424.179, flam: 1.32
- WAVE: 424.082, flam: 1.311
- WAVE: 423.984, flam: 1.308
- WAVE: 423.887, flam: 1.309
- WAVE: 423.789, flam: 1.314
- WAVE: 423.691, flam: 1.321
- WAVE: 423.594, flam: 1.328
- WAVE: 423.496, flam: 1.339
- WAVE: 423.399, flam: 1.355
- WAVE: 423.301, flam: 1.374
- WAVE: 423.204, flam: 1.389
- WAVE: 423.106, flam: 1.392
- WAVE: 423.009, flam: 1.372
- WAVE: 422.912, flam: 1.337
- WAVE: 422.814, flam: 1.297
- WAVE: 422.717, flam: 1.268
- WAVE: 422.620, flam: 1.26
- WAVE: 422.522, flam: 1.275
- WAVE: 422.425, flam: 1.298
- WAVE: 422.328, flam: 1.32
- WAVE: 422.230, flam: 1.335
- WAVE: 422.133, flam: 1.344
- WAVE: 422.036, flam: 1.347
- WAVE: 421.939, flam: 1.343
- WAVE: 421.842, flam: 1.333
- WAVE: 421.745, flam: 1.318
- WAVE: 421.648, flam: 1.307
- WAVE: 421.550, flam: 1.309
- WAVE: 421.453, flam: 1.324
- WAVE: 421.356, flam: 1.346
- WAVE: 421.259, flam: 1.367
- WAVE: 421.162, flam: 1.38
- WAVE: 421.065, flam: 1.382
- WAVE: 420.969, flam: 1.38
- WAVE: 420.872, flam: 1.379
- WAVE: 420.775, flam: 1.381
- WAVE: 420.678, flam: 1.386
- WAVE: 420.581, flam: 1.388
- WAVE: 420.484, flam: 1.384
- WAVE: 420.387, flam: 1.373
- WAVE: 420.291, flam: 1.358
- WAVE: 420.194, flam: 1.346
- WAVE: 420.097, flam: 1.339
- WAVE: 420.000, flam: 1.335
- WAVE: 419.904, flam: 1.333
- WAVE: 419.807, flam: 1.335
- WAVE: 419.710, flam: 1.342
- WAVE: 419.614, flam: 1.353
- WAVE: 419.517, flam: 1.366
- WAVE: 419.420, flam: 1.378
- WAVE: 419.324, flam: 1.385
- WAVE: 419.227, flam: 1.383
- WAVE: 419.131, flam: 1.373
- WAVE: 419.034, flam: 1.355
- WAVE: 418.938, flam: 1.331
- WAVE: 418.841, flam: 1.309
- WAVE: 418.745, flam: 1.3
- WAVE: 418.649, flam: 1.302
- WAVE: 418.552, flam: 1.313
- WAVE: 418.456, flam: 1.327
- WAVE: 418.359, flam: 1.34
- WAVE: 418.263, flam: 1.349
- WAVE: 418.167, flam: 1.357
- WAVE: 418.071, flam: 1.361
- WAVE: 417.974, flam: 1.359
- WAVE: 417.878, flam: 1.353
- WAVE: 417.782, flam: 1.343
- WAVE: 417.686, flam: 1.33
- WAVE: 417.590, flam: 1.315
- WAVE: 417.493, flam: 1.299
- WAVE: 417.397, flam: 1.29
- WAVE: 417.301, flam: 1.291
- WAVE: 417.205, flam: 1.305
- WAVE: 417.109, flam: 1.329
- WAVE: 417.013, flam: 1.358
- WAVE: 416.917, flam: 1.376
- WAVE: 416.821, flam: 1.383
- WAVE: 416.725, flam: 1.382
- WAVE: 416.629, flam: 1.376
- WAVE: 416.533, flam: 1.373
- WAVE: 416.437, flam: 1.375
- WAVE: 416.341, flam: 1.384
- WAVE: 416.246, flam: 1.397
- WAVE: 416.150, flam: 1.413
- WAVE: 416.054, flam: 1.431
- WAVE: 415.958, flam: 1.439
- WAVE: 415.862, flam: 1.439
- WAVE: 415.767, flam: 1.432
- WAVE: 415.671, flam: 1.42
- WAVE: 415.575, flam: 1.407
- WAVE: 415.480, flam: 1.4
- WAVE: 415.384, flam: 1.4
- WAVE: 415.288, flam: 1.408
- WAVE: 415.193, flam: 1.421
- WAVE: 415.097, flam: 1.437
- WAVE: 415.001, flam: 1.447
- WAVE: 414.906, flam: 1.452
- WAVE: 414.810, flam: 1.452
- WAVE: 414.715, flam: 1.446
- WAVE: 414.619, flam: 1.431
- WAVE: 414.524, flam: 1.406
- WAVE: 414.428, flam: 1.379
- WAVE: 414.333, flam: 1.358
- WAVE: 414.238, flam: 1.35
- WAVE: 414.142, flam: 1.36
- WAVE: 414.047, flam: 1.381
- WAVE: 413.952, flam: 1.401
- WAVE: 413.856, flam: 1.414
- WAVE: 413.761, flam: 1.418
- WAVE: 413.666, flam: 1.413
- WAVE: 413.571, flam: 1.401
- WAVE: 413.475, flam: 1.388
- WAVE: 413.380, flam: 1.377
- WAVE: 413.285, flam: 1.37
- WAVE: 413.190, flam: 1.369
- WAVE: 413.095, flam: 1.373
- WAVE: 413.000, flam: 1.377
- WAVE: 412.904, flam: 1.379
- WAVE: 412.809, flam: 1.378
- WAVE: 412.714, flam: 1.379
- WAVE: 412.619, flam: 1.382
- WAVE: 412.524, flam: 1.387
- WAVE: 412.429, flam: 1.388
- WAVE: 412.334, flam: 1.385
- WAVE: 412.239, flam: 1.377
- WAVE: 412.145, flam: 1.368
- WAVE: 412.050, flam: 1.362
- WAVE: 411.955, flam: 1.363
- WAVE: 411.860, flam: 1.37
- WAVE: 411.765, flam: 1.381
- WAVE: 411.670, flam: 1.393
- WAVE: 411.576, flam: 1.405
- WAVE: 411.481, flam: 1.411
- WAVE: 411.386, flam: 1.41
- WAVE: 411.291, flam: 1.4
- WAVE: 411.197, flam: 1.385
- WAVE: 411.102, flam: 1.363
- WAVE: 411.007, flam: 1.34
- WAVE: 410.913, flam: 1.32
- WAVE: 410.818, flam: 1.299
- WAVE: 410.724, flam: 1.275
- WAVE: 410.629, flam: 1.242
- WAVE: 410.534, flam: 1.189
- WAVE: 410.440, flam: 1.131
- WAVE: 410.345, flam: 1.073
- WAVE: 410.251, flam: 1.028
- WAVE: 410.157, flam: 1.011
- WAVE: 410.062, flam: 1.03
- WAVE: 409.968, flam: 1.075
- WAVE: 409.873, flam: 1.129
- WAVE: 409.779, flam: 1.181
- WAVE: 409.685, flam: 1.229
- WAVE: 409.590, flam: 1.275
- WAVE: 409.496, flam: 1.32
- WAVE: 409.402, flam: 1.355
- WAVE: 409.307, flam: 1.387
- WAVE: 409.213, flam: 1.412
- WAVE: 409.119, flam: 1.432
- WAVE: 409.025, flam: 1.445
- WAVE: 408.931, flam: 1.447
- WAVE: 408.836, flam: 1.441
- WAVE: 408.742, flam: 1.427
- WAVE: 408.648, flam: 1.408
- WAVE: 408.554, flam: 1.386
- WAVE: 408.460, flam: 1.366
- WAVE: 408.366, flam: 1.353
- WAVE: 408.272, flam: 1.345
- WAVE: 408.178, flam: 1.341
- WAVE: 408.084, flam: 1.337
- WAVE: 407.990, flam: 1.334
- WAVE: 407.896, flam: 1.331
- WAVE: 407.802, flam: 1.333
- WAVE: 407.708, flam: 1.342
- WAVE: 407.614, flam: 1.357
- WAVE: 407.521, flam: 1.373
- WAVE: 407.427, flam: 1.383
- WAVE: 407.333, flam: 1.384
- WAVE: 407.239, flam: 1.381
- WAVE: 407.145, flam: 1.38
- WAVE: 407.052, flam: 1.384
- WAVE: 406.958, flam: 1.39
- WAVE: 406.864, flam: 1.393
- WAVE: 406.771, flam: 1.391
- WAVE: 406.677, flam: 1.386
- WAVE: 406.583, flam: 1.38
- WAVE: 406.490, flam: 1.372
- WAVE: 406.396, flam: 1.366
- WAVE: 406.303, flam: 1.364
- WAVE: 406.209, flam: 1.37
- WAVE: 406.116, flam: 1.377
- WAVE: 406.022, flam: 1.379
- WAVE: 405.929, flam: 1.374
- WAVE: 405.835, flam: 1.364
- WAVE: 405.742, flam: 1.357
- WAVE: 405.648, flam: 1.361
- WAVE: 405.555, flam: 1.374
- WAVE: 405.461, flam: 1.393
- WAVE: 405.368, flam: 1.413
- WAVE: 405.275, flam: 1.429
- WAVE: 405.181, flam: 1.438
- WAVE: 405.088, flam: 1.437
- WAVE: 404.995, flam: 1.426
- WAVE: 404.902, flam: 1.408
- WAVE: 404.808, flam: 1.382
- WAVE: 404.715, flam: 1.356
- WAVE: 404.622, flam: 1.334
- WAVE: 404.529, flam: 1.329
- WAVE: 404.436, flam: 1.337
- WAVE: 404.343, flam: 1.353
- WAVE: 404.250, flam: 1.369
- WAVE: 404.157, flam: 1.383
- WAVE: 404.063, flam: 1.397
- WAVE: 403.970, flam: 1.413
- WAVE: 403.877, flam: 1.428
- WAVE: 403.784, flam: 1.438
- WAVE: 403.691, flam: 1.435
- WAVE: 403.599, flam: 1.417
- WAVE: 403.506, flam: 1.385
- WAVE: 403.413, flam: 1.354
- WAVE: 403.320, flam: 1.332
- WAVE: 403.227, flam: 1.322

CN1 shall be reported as -0.06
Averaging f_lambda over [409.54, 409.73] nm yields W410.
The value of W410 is 1.25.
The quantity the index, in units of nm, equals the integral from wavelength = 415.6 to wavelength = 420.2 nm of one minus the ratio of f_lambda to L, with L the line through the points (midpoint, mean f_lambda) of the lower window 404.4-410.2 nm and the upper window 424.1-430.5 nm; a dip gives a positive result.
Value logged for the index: -0.11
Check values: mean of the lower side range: 1.35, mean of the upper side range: 1.3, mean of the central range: 1.36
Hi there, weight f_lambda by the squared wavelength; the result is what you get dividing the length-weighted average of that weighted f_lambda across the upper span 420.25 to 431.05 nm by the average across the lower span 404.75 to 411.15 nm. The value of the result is 1.07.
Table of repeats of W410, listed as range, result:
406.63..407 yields 1.39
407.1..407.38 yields 1.38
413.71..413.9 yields 1.42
